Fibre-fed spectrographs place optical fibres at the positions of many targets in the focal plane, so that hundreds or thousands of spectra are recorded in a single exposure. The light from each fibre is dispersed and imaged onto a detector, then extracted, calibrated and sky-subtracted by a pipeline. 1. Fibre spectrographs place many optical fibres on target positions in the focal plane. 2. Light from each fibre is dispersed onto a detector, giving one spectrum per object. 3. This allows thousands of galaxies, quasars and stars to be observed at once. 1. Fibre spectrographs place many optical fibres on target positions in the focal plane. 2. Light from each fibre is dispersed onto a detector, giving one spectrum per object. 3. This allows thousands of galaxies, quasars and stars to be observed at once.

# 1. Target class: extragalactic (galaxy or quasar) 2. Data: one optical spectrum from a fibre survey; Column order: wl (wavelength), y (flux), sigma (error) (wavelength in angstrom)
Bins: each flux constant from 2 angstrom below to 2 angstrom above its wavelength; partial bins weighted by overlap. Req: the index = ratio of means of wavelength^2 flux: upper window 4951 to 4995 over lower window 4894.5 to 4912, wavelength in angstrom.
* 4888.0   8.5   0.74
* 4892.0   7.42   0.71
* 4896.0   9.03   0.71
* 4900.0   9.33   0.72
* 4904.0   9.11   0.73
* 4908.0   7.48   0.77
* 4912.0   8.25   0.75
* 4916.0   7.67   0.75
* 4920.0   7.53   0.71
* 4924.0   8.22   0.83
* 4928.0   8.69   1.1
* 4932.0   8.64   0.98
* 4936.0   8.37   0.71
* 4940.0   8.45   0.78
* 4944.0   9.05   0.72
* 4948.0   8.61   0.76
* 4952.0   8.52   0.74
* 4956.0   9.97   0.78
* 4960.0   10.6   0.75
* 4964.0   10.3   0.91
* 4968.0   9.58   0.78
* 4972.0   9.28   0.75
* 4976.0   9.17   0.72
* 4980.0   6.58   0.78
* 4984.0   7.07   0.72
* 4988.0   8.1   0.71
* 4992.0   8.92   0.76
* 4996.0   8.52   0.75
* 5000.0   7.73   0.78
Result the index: 1.06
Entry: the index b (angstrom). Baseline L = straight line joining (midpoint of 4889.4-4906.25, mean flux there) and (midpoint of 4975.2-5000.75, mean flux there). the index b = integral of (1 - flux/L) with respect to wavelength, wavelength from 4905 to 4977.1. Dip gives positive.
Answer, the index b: -4.0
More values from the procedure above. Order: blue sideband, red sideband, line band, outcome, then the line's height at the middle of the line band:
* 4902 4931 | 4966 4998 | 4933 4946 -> -0.61 angstrom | 8.24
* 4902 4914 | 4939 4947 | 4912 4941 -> 1.10 angstrom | 8.54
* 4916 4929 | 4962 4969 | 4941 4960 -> 0.30 angstrom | 9.31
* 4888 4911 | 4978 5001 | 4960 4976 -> -3.57 angstrom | 7.98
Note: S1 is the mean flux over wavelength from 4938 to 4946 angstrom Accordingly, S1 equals 8.75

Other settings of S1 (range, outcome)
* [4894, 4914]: 8.64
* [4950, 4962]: 9.7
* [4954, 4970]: 10.1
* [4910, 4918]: 7.96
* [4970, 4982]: 8.34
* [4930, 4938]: 8.5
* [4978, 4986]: 6.83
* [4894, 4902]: 9.18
